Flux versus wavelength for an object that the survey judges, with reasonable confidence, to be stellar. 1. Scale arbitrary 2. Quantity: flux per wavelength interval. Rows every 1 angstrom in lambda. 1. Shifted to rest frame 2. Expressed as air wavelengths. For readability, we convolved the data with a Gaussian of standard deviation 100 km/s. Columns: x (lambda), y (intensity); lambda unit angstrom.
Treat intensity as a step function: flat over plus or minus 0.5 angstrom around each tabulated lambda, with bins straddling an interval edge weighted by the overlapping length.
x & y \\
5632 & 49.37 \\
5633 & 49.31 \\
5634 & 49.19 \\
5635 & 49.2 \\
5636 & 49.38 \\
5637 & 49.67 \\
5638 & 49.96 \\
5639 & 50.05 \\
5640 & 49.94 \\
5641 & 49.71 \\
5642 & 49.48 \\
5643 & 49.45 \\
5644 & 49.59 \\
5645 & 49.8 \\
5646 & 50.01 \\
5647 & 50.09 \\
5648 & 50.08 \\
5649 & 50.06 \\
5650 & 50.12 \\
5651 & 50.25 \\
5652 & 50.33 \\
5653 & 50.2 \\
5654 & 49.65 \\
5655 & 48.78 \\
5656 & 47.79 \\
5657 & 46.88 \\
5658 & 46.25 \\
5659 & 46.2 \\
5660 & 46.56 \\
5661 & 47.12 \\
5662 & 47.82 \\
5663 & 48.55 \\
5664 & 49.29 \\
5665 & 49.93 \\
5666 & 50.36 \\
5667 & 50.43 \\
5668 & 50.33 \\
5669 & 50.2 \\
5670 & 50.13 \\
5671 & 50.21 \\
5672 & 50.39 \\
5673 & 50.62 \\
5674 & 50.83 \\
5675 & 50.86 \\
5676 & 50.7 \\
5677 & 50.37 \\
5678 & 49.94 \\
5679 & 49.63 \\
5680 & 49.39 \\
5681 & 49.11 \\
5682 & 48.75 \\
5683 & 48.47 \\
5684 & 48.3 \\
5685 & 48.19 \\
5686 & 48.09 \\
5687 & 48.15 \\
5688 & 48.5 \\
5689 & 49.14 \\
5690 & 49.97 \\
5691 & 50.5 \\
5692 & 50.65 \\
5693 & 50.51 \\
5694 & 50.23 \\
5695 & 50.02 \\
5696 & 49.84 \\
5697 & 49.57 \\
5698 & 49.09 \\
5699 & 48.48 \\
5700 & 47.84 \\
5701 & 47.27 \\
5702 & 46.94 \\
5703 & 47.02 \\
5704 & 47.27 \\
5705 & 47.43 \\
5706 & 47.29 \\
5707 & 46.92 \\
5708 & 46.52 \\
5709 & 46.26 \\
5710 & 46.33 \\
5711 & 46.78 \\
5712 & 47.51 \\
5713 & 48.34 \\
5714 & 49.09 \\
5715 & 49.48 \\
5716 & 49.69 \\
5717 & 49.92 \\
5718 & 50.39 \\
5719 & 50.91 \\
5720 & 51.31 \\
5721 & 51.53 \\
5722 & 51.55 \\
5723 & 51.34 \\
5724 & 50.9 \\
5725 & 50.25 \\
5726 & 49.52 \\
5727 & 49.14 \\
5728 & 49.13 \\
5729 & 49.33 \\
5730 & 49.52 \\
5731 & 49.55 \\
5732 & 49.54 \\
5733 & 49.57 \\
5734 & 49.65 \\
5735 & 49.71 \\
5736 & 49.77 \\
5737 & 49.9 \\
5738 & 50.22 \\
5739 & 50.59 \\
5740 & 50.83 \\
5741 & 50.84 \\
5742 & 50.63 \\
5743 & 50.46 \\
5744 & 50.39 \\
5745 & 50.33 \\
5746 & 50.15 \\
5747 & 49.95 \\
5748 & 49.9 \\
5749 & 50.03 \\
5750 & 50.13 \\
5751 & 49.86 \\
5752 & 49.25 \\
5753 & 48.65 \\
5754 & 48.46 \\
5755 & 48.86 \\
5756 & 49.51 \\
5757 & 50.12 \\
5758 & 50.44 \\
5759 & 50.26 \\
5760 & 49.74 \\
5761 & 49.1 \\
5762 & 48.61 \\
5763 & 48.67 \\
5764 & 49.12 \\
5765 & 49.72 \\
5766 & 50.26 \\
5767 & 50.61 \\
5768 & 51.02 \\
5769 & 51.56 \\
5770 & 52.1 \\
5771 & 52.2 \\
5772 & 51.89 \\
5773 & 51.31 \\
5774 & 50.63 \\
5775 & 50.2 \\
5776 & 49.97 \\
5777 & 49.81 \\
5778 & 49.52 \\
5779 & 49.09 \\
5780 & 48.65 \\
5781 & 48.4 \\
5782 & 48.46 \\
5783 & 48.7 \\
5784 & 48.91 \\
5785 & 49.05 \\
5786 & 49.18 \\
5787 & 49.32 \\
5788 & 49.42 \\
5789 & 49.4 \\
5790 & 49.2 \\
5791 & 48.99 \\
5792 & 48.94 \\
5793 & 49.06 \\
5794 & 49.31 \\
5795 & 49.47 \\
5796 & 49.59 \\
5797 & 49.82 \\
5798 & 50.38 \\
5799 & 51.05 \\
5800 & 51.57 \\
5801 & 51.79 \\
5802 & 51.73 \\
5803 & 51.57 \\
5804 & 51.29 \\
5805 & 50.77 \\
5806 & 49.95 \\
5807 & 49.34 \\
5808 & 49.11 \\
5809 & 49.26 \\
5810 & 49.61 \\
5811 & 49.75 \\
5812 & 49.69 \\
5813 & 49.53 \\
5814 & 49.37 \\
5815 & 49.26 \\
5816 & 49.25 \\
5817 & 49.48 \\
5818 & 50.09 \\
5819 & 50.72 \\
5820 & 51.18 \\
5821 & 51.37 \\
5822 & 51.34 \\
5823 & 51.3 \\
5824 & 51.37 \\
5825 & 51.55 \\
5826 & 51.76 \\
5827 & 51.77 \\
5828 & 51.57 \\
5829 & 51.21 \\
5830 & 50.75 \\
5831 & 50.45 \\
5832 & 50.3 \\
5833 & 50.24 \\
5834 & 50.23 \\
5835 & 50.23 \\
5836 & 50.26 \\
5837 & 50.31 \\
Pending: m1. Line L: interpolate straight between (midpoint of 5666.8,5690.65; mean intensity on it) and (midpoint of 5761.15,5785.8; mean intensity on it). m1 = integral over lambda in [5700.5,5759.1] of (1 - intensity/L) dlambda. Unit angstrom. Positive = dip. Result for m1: 0.5 angstrom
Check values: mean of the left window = 49.6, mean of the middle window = 49.4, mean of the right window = 49.9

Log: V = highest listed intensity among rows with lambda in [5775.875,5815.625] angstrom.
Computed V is 51.79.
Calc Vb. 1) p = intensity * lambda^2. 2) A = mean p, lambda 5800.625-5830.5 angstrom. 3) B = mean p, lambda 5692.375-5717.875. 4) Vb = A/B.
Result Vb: 1.09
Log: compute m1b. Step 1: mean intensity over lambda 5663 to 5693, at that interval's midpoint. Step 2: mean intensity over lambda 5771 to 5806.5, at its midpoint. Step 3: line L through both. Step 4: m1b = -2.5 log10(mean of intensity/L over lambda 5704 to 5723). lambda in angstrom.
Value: 0.02 mag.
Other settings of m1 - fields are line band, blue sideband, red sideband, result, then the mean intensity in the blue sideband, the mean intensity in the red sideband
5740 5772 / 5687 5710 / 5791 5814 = -0.5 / 48.5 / 50.1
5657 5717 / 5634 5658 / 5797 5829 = 1.2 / 49.5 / 50.6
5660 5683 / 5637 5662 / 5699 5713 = -0.6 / 49.1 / 47.1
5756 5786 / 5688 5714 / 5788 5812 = -0.2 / 48.3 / 50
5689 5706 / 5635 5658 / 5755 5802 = 0.3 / 49.5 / 49.9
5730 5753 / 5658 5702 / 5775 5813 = -0.2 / 49.3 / 49.7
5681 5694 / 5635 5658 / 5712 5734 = 0.2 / 49.5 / 49.9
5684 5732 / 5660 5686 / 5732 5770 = 0.7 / 49.5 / 49.9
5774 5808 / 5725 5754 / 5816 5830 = 0.6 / 49.9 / 51.1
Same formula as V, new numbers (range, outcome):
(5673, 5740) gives 51.55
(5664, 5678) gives 50.86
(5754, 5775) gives 52.2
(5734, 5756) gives 50.84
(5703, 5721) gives 51.53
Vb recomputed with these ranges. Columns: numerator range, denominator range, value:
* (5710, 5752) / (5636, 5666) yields 1.04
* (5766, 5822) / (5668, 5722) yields 1.05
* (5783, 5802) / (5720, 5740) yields 1.01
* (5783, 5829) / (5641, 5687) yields 1.07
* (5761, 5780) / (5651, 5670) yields 1.07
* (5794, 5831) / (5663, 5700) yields 1.06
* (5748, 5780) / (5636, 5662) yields 1.06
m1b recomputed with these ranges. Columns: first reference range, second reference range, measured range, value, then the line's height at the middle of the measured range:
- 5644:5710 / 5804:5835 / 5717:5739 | -0.014 mag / 49.5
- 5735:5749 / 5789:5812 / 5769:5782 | -0.003 mag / 50.1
